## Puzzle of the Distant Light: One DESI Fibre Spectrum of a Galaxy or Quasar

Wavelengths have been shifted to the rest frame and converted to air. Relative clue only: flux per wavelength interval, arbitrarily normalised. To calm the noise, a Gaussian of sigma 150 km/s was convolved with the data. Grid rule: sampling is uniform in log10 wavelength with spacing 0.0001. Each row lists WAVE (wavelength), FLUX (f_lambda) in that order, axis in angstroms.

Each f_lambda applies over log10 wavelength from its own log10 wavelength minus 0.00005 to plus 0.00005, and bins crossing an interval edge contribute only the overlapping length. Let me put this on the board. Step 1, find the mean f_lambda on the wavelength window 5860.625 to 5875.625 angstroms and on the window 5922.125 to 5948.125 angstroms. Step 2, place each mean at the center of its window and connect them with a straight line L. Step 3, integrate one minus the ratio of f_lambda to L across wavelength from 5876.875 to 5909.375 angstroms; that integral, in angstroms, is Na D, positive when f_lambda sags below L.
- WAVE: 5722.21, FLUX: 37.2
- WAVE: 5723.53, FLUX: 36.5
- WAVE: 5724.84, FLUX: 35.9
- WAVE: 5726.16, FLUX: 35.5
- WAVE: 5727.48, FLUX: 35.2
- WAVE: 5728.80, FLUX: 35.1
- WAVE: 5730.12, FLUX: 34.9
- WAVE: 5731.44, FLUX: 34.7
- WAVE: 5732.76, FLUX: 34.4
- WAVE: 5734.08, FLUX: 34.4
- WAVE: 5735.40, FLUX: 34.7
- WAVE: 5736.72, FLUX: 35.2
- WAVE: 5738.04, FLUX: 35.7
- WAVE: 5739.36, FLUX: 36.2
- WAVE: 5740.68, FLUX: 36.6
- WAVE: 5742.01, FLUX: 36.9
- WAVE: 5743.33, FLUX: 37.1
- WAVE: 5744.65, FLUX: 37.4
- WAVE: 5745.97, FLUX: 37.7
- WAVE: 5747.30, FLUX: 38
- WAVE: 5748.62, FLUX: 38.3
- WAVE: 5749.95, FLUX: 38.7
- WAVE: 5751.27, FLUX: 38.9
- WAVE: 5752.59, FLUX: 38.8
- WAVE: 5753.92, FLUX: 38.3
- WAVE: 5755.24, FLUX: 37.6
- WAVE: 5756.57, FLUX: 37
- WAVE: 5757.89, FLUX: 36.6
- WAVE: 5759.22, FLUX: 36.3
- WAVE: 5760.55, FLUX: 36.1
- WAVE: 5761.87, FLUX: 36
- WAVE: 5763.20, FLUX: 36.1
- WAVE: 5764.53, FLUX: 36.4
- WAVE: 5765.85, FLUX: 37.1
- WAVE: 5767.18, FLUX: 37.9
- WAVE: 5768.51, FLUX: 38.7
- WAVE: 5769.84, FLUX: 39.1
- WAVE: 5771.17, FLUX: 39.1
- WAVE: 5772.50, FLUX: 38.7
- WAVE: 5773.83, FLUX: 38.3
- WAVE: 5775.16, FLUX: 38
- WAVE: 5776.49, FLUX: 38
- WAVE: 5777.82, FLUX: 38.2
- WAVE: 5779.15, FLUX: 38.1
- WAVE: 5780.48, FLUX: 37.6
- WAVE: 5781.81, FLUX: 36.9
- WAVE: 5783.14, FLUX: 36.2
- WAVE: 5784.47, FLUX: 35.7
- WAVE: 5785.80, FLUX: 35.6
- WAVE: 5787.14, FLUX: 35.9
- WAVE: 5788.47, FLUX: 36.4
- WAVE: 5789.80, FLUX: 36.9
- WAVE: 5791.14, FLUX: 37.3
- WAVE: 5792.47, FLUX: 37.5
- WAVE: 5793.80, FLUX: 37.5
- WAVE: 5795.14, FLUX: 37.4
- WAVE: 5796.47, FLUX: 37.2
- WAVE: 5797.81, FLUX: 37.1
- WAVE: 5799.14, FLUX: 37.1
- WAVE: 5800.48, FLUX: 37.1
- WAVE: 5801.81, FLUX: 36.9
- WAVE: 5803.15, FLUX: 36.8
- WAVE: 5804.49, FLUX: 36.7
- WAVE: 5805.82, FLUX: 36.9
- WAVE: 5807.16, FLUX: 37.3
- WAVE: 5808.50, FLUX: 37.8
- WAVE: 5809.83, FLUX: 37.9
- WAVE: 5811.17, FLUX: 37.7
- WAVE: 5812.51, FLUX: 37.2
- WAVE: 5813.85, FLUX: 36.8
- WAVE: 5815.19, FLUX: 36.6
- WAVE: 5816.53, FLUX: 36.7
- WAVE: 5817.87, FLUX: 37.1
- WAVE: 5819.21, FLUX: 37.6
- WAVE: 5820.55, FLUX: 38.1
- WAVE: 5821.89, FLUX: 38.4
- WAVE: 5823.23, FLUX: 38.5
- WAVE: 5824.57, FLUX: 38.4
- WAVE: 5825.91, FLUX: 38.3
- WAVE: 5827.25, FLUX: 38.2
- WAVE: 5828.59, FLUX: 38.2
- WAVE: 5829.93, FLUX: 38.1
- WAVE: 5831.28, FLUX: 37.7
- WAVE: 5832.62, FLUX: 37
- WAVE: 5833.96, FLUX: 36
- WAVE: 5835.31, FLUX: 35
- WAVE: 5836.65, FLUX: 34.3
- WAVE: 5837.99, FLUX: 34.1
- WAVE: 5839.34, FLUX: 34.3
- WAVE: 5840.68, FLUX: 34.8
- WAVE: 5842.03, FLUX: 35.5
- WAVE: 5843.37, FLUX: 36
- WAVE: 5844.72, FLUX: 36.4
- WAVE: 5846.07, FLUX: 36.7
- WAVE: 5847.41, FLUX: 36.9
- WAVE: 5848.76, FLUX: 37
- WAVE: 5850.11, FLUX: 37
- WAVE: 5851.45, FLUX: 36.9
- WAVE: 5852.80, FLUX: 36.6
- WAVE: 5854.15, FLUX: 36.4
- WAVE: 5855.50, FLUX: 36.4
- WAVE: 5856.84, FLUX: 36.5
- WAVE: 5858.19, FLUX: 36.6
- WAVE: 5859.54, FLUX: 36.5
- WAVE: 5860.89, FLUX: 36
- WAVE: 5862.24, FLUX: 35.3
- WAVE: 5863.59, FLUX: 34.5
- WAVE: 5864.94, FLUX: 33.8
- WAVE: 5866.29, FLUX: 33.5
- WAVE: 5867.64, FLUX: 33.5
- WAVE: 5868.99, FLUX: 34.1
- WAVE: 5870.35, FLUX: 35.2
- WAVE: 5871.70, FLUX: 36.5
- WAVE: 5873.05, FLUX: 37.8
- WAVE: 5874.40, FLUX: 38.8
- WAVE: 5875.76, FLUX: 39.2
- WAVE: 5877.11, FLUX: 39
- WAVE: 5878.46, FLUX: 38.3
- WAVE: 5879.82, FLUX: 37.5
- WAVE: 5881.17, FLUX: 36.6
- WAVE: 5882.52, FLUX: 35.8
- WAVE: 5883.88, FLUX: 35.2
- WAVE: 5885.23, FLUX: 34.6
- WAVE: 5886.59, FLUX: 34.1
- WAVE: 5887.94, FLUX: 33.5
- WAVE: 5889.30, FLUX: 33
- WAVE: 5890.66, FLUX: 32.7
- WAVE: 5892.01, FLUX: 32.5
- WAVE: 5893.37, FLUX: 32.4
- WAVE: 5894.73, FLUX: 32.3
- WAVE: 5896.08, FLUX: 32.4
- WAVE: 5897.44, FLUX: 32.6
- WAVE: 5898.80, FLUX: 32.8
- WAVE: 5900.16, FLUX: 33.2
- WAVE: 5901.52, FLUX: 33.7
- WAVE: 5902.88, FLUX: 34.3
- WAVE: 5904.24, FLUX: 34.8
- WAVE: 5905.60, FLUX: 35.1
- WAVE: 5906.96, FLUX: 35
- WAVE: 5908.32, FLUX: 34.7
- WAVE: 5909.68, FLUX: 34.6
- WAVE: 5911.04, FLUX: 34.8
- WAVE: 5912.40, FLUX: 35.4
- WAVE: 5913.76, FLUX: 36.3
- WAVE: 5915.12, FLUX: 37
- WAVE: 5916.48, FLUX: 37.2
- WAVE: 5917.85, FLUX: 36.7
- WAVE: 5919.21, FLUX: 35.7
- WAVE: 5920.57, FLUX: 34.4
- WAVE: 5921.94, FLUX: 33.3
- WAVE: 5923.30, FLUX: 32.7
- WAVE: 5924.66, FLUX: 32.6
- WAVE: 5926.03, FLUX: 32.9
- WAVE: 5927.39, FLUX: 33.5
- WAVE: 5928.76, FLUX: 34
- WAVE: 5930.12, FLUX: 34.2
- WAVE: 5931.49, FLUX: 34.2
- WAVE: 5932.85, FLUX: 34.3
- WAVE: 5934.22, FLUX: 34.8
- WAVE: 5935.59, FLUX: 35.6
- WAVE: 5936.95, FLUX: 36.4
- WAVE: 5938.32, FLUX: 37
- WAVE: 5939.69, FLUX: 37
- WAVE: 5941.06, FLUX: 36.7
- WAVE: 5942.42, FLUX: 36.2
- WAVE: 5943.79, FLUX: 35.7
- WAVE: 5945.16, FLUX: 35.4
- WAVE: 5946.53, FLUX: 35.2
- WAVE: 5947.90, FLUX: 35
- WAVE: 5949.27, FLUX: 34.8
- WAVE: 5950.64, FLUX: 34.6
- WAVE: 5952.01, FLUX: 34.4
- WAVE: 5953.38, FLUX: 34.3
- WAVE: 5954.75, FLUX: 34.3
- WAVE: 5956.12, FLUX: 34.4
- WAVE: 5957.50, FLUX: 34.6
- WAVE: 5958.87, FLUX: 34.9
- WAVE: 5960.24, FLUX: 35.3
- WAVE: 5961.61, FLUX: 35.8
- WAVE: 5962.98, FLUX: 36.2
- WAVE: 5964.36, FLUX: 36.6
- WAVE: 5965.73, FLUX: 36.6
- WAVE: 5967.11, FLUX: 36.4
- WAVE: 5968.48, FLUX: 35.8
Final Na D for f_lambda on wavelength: 0.83 angstroms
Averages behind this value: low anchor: 35.5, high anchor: 34.9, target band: 34.4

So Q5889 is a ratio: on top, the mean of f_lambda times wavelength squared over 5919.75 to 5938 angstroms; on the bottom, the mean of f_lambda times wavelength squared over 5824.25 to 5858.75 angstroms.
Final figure 0.96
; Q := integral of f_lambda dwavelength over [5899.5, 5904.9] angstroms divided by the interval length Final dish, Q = 34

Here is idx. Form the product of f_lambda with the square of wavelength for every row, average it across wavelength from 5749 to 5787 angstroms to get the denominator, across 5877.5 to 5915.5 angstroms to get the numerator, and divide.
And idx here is 1.0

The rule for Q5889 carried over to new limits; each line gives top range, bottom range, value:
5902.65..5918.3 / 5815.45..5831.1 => 0.96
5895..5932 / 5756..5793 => 0.97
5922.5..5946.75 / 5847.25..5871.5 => 1.00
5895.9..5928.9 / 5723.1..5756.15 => 1.00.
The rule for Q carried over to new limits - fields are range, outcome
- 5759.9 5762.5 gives 36.1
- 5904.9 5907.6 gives 35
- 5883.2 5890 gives 34.1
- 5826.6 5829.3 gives 38.3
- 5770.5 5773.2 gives 38.8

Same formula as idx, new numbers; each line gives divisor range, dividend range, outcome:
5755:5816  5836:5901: 0.98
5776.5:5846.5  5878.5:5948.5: 0.97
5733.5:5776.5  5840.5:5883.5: 1.01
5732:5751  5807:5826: 1.06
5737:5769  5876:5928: 0.98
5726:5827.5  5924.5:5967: 1.00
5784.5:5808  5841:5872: 0.99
